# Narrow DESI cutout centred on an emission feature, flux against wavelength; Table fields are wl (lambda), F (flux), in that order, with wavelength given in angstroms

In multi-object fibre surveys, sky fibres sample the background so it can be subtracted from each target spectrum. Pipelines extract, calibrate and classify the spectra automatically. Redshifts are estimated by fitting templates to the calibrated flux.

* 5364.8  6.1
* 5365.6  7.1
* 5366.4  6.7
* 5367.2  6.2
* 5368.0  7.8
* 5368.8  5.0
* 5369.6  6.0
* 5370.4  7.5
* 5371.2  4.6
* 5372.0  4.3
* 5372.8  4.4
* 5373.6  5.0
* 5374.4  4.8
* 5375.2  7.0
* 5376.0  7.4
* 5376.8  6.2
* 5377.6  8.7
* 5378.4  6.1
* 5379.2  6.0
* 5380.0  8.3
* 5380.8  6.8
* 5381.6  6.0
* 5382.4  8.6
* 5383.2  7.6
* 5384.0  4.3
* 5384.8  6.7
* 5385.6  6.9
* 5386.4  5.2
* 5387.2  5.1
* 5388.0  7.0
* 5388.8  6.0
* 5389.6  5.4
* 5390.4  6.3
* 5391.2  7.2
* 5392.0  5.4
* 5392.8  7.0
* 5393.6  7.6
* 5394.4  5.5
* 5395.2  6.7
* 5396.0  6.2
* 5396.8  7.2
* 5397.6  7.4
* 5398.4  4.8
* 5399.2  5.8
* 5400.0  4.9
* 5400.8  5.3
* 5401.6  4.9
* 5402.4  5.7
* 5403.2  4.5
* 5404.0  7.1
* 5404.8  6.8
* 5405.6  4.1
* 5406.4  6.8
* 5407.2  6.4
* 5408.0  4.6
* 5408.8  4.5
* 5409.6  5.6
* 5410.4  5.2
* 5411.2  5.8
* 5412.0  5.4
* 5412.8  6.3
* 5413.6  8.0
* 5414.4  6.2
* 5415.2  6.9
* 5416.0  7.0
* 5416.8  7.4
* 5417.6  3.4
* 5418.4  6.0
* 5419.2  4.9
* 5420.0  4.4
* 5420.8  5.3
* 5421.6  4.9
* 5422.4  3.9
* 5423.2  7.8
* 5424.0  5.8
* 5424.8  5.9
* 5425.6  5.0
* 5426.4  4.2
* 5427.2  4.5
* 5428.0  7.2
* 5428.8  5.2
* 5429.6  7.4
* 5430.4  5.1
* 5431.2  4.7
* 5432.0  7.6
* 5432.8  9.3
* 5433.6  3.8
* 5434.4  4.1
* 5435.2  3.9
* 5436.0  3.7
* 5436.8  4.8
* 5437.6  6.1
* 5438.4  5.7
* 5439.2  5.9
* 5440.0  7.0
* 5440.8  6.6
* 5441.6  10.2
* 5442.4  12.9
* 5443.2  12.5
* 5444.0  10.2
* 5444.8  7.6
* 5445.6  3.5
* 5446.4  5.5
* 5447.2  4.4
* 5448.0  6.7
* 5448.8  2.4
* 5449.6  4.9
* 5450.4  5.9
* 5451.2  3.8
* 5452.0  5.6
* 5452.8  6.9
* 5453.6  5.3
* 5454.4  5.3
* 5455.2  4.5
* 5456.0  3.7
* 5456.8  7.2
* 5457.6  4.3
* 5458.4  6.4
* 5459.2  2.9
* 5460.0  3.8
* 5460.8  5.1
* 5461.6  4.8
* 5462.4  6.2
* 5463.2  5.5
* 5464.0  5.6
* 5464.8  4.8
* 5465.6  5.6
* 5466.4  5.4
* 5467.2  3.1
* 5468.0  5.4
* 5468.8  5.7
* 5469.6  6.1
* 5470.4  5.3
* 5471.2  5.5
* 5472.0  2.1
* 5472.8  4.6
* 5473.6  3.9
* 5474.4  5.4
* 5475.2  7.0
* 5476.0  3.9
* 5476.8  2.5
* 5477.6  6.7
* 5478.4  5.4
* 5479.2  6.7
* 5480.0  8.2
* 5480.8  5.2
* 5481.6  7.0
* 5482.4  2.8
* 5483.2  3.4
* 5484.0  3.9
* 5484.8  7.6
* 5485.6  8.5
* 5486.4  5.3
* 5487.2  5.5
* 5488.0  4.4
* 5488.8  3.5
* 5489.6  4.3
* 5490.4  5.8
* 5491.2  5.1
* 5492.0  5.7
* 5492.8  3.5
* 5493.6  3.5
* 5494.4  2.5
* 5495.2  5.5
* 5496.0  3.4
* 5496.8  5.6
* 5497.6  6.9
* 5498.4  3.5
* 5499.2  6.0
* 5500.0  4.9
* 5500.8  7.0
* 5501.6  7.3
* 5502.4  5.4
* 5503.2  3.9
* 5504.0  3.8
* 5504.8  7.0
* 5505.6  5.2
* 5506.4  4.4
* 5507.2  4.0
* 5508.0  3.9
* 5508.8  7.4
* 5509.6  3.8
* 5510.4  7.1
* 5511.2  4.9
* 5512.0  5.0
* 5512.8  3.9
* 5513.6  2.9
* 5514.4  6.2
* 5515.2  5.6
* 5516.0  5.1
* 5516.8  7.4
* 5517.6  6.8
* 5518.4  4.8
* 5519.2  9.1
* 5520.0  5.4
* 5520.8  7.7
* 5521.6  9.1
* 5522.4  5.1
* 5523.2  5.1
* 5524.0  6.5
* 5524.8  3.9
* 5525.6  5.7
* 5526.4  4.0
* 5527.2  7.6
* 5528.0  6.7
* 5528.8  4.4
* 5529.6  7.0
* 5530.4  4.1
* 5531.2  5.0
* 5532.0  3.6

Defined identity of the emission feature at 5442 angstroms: H-beta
